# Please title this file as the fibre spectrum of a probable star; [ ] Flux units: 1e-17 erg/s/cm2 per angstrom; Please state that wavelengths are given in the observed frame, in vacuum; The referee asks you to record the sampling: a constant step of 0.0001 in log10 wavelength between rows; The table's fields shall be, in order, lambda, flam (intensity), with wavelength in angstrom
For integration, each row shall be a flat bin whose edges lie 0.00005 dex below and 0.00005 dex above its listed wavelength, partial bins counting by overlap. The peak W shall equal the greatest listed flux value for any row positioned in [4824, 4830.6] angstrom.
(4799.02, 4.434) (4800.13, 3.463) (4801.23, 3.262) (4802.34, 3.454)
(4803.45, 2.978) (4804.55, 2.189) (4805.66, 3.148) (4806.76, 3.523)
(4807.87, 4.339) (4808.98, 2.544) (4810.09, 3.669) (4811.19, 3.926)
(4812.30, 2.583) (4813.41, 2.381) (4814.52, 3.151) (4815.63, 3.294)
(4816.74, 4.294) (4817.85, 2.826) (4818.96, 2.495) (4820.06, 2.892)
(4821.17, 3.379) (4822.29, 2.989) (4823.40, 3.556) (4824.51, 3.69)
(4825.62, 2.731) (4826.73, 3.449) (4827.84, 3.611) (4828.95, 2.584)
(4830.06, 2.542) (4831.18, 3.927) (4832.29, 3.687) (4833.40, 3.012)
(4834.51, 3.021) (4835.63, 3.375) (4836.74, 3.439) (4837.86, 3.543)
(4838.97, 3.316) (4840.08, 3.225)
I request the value 3.69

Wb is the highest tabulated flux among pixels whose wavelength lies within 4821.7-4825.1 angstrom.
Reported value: 3.69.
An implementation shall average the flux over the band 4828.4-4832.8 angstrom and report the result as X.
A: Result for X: 3.18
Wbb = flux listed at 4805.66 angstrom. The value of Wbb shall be 3.148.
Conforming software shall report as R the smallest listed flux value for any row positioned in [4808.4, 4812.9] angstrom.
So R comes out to 2.544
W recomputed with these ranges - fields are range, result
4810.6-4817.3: 4.294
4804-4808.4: 4.339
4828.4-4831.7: 3.927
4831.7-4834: 3.687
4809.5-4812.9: 3.926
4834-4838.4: 3.543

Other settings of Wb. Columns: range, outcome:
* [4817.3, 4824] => 3.556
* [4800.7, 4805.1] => 3.454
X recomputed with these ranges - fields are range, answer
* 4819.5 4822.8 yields 3.09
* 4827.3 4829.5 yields 3.1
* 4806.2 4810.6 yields 3.51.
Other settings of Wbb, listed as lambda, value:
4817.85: 2.826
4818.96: 2.495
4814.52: 3.151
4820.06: 2.892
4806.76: 3.523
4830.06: 2.542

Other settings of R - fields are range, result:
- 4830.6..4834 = 3.012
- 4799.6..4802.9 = 3.262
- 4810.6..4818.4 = 2.381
